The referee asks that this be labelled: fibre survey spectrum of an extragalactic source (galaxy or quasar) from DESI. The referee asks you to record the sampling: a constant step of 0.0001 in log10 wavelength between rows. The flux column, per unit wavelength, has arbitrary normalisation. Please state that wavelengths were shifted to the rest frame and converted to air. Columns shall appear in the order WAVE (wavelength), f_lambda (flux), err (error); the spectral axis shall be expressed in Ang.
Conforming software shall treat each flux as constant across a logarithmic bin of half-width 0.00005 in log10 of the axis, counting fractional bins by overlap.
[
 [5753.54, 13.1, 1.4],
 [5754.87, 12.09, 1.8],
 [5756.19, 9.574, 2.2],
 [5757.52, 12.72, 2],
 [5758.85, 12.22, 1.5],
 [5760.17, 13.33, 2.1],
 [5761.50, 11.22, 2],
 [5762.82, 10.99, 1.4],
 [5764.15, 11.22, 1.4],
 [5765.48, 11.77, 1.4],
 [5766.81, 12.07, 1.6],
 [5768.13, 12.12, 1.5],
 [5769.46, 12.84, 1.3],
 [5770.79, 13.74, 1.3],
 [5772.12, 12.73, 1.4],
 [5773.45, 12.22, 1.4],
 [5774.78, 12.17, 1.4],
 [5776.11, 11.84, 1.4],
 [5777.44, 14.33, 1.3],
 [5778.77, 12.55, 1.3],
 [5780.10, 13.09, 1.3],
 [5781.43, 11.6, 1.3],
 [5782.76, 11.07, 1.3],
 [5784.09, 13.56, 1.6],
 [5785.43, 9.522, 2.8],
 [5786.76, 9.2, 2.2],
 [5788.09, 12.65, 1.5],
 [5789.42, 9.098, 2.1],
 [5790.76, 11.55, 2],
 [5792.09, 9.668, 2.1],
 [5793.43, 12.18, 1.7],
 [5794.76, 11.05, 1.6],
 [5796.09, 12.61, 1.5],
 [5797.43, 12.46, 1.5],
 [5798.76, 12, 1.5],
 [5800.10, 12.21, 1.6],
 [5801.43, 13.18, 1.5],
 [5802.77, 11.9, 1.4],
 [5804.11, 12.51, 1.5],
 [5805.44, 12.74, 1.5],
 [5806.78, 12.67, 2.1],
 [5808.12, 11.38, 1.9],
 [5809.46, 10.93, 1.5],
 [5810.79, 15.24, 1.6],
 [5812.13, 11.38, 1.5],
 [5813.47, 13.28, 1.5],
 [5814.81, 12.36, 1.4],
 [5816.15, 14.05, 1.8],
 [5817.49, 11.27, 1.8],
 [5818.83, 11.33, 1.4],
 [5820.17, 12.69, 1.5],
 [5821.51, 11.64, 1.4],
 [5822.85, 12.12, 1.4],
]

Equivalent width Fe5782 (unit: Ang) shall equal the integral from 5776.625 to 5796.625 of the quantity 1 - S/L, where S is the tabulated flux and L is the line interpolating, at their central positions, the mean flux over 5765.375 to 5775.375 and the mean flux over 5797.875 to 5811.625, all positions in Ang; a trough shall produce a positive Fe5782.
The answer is 1.45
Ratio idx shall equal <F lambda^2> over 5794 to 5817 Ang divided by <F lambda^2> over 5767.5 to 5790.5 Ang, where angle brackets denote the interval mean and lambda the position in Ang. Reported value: 1.05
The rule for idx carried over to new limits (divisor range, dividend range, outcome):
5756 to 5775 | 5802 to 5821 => 1.04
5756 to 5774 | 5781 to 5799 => 0.94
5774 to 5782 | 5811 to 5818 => 1.02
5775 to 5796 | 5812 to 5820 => 1.08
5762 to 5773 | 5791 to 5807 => 1.00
